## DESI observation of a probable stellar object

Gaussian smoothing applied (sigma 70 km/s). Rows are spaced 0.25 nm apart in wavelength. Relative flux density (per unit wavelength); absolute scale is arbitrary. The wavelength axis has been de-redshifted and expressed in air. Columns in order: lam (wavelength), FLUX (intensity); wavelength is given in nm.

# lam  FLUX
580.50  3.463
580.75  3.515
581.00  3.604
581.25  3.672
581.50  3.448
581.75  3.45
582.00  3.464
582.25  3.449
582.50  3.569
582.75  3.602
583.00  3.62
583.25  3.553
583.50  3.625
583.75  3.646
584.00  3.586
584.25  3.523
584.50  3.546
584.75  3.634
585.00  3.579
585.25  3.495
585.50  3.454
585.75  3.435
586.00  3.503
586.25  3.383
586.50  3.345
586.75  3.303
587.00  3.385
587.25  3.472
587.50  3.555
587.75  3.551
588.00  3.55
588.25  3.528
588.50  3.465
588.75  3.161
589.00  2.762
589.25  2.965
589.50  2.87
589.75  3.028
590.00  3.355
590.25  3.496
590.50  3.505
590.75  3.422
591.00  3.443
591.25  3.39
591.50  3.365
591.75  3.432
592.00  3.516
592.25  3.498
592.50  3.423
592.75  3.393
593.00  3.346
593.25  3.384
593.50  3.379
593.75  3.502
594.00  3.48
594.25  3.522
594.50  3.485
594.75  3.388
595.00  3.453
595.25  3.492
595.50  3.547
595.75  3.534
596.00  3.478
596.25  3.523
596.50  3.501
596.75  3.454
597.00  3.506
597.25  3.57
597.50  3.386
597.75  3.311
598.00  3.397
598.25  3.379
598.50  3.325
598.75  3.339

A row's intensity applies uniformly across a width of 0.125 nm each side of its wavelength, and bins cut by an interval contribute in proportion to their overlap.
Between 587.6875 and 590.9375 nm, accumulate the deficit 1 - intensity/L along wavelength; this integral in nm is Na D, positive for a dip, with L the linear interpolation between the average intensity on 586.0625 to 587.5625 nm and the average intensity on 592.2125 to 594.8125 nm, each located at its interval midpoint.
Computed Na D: 0.13 nm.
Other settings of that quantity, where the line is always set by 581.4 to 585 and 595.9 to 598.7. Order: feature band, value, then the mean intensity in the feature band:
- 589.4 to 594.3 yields 0.13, 3.39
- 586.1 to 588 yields 0.05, 3.44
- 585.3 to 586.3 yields 0.02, 3.45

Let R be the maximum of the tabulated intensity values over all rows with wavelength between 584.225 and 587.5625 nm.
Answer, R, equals 3.634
